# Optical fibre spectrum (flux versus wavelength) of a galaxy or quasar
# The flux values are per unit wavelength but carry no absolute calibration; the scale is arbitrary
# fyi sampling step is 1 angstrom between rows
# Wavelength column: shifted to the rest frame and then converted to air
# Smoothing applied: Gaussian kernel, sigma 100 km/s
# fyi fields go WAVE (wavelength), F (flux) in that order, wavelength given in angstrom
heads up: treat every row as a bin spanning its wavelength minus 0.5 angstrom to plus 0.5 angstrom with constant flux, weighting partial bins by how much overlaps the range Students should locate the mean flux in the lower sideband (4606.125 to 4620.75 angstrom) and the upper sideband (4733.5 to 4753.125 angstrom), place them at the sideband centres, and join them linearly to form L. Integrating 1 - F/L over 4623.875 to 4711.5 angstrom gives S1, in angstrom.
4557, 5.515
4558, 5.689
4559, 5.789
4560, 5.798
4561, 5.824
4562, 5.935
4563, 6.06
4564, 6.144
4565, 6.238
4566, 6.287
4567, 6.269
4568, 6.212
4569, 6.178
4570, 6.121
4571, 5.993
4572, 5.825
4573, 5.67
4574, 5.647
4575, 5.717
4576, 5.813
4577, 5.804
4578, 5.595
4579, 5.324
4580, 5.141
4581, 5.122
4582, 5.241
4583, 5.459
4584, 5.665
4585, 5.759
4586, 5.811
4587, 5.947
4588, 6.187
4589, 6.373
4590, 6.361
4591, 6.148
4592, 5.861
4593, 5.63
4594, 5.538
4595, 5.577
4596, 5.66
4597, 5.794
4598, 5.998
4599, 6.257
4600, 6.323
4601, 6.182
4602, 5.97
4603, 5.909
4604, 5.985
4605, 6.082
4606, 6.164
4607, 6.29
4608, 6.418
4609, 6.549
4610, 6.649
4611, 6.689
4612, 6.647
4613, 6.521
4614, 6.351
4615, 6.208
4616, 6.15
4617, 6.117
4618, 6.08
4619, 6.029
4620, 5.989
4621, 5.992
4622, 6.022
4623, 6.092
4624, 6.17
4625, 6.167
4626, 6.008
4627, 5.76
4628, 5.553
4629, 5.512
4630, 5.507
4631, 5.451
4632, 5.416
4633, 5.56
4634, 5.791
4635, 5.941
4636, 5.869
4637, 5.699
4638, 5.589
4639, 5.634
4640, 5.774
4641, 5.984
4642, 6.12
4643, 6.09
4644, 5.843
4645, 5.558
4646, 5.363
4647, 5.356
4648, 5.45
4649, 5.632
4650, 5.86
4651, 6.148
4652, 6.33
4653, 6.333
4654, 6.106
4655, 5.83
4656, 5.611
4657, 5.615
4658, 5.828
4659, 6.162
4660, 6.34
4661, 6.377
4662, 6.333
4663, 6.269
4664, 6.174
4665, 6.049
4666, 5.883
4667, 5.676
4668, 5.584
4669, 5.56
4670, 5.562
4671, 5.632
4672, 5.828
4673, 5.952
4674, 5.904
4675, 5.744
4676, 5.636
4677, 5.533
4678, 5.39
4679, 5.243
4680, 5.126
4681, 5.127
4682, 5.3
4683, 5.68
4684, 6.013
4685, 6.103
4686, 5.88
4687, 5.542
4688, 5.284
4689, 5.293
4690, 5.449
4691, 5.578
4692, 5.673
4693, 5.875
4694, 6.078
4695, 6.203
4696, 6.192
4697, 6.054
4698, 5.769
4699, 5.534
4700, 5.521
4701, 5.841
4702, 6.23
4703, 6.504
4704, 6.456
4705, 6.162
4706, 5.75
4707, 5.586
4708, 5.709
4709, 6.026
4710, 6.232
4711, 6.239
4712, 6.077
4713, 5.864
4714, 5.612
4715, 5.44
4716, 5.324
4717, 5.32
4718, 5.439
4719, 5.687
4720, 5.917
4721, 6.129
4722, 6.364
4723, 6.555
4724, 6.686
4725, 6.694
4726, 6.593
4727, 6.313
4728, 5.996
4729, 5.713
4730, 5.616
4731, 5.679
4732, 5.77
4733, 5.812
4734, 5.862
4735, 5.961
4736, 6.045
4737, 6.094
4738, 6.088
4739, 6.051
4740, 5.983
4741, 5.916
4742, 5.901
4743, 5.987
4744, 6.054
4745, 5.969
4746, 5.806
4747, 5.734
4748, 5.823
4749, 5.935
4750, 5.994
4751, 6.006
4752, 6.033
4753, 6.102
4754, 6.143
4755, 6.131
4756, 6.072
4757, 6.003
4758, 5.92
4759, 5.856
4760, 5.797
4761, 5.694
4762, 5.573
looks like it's 5.2 angstrom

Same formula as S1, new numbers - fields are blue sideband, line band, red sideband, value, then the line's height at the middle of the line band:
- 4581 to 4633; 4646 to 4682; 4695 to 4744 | 1.13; 5.98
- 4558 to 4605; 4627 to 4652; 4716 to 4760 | 0.86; 5.91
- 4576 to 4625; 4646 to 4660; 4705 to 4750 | 0.26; 5.97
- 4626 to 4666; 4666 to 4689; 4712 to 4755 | 1.10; 5.88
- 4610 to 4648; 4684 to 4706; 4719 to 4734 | 0.64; 6.04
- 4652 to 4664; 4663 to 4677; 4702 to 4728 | 0.65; 6.08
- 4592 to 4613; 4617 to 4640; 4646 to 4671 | 0.77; 6.02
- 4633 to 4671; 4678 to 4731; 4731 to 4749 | 0.45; 5.9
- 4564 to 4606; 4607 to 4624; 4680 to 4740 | -1.16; 5.88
